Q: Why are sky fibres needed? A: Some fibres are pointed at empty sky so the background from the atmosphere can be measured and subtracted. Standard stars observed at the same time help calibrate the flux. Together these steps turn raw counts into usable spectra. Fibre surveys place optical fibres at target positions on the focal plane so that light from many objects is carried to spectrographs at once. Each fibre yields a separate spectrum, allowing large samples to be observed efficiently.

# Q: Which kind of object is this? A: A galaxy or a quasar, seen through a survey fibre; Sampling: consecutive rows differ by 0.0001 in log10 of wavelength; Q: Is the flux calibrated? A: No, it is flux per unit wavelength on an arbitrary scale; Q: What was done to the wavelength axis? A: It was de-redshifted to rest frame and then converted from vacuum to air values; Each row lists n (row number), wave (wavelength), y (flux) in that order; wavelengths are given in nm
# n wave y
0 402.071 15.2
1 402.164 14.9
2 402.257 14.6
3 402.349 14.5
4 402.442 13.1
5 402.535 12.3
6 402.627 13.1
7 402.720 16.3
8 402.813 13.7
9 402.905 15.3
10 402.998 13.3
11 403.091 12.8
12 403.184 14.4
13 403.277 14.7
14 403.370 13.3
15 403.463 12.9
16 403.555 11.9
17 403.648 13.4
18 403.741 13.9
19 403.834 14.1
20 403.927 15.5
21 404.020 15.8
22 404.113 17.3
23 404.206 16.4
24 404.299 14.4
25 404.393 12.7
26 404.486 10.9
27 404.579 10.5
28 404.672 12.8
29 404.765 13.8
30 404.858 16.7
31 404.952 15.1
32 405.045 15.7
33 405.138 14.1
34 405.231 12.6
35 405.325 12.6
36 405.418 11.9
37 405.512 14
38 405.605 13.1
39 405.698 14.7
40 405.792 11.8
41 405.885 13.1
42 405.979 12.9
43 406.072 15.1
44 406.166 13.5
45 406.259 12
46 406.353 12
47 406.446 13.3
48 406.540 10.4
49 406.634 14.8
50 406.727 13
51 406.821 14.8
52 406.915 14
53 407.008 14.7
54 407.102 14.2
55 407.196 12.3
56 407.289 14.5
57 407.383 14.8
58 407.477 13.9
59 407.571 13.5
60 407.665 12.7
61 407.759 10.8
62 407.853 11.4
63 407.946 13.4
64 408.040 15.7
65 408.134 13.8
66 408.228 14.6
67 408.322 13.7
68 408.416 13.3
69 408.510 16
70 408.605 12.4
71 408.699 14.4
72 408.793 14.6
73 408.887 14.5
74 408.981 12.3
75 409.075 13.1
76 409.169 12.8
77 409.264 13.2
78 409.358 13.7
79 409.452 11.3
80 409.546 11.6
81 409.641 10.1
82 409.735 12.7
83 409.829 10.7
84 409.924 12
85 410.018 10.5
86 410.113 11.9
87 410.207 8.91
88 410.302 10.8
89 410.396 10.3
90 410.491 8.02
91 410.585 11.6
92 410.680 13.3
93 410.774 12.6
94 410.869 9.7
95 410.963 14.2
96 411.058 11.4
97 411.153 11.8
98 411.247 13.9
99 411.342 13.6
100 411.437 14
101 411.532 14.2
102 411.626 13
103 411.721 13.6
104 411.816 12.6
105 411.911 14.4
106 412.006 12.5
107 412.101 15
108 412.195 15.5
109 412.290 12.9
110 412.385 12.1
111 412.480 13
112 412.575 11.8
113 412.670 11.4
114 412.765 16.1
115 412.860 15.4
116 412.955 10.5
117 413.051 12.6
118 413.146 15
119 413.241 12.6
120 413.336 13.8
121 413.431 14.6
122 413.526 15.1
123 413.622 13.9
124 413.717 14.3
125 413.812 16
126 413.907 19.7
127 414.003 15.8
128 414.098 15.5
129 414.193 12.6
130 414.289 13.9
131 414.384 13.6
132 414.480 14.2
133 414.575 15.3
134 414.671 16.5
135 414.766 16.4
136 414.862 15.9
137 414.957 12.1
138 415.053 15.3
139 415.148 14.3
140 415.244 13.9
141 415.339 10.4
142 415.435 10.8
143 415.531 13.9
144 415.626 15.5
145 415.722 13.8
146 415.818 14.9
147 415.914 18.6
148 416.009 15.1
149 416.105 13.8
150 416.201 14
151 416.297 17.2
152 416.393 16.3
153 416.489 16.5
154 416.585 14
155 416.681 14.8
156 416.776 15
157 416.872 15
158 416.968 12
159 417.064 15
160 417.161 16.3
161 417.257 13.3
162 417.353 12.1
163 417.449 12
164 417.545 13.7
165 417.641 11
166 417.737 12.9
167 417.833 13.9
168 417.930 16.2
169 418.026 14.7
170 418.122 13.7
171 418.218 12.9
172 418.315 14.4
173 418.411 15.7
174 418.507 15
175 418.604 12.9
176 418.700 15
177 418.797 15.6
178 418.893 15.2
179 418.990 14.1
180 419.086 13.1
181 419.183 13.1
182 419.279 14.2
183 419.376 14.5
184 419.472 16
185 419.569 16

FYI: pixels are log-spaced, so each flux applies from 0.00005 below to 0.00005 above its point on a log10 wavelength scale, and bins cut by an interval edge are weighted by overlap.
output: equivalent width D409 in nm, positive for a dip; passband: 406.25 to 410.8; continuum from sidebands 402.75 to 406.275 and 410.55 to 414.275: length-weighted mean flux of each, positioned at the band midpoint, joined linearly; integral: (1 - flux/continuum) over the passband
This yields 0.32 nm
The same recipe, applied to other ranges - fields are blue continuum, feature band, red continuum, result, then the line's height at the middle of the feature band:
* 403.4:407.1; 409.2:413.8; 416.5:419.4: 0.39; 13.9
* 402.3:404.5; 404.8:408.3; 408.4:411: -0.12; 13.1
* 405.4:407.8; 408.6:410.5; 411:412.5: 0.20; 13.3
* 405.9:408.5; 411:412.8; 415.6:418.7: 0.08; 13.9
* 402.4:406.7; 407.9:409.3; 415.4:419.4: 0.00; 13.9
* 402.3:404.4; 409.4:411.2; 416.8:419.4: 0.36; 14.1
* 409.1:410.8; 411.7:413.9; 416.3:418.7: -0.23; 12.5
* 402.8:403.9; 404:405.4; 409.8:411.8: -0.07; 13.4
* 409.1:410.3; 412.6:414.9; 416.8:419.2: -0.33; 12.8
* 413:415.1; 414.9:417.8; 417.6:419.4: 0.06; 14.4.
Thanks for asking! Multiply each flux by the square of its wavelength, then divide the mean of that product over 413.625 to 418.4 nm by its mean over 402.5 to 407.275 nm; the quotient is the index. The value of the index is 1.12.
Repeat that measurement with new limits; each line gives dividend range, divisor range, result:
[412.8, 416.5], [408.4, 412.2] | 1.19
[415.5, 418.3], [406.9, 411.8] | 1.17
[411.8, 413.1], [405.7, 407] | 1.03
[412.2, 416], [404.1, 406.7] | 1.10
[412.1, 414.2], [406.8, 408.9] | 1.05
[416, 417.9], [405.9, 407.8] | 1.12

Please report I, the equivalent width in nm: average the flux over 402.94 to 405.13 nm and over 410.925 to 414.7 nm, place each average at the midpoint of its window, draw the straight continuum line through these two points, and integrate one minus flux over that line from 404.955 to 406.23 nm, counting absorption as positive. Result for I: 0.05 nm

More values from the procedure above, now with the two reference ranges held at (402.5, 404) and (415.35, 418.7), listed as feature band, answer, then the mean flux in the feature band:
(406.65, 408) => 0.05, 13.5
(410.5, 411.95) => 0.14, 12.8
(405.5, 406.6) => 0.08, 13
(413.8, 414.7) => -0.07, 15.2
